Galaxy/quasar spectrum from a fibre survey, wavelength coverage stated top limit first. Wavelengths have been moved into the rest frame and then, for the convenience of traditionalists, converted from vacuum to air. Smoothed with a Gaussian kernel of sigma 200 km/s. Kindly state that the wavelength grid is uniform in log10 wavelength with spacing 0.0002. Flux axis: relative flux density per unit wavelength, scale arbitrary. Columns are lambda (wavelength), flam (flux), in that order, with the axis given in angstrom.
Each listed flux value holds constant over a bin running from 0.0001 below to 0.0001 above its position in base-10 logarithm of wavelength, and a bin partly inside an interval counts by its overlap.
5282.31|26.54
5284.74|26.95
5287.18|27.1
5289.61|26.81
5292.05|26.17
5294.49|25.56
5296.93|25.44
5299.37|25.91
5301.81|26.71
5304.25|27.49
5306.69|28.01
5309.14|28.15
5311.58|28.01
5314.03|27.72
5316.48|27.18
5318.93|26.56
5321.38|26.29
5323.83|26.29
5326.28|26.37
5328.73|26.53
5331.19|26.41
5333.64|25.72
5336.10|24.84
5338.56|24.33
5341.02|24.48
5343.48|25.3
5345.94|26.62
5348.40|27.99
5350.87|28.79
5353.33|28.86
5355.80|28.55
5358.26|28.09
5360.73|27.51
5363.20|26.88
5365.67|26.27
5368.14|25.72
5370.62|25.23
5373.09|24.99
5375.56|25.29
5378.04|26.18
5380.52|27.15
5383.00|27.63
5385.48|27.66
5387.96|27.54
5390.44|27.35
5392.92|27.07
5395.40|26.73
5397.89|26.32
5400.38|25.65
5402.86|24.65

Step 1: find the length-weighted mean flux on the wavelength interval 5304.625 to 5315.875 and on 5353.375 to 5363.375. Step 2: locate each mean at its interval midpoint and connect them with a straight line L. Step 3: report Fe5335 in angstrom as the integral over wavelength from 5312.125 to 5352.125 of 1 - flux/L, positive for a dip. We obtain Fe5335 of 2.2 angstrom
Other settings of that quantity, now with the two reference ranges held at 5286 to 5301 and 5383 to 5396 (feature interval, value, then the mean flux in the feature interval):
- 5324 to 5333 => 0.1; 26.4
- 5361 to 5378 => 0.8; 25.9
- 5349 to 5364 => -0.7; 28.1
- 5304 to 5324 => -0.7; 27.3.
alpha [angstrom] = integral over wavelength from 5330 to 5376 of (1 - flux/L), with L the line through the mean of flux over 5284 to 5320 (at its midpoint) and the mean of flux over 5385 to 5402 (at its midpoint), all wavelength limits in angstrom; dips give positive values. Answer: 0.7 angstrom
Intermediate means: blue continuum 26.9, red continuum 26.8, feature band 26.4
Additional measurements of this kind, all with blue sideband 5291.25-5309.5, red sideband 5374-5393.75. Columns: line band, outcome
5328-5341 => 0.6 angstrom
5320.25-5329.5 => 0.1 angstrom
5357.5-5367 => -0.1 angstrom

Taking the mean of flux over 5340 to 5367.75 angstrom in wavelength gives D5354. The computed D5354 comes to 27.2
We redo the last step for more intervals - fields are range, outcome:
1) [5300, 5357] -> 26.8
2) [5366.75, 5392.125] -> 26.5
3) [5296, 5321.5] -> 27.1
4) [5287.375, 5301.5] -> 26.1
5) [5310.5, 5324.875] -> 27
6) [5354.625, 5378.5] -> 26.5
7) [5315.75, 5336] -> 26.3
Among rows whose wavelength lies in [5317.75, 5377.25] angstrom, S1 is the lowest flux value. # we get 24.33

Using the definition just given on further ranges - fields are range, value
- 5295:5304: 25.44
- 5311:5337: 24.84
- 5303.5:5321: 26.56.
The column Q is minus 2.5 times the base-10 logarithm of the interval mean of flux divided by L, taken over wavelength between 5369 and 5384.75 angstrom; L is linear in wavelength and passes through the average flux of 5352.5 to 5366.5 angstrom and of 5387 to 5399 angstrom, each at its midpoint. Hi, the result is 0.05 mag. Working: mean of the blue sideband 27.7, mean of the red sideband 27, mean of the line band 26.1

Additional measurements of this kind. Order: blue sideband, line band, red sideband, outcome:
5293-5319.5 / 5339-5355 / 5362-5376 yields -0.03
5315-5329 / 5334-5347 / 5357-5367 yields 0.07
